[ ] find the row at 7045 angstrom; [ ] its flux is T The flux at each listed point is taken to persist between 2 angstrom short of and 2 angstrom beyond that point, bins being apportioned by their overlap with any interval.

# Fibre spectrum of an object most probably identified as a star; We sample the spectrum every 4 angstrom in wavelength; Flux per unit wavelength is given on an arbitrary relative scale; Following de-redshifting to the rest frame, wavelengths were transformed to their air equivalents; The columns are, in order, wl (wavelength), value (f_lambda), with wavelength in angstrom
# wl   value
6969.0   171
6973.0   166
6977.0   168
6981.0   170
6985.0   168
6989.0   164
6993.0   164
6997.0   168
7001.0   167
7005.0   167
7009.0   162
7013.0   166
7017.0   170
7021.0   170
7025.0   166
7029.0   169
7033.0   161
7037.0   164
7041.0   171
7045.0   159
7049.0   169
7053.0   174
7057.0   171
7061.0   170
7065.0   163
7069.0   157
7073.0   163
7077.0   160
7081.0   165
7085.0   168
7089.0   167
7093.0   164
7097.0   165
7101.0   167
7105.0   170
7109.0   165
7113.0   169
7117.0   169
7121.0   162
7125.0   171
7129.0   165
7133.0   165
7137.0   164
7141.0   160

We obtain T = 159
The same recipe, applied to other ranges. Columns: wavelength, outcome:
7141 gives 160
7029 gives 169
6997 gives 168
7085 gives 168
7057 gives 171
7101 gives 167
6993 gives 164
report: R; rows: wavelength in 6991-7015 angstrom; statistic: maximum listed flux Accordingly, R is 168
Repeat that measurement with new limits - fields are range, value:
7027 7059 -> 174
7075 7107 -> 170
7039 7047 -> 171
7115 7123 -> 169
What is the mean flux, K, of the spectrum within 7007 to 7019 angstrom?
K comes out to 166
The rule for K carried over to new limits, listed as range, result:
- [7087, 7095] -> 166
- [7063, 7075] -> 161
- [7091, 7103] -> 165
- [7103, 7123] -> 167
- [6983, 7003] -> 166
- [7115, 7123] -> 166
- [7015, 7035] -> 167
